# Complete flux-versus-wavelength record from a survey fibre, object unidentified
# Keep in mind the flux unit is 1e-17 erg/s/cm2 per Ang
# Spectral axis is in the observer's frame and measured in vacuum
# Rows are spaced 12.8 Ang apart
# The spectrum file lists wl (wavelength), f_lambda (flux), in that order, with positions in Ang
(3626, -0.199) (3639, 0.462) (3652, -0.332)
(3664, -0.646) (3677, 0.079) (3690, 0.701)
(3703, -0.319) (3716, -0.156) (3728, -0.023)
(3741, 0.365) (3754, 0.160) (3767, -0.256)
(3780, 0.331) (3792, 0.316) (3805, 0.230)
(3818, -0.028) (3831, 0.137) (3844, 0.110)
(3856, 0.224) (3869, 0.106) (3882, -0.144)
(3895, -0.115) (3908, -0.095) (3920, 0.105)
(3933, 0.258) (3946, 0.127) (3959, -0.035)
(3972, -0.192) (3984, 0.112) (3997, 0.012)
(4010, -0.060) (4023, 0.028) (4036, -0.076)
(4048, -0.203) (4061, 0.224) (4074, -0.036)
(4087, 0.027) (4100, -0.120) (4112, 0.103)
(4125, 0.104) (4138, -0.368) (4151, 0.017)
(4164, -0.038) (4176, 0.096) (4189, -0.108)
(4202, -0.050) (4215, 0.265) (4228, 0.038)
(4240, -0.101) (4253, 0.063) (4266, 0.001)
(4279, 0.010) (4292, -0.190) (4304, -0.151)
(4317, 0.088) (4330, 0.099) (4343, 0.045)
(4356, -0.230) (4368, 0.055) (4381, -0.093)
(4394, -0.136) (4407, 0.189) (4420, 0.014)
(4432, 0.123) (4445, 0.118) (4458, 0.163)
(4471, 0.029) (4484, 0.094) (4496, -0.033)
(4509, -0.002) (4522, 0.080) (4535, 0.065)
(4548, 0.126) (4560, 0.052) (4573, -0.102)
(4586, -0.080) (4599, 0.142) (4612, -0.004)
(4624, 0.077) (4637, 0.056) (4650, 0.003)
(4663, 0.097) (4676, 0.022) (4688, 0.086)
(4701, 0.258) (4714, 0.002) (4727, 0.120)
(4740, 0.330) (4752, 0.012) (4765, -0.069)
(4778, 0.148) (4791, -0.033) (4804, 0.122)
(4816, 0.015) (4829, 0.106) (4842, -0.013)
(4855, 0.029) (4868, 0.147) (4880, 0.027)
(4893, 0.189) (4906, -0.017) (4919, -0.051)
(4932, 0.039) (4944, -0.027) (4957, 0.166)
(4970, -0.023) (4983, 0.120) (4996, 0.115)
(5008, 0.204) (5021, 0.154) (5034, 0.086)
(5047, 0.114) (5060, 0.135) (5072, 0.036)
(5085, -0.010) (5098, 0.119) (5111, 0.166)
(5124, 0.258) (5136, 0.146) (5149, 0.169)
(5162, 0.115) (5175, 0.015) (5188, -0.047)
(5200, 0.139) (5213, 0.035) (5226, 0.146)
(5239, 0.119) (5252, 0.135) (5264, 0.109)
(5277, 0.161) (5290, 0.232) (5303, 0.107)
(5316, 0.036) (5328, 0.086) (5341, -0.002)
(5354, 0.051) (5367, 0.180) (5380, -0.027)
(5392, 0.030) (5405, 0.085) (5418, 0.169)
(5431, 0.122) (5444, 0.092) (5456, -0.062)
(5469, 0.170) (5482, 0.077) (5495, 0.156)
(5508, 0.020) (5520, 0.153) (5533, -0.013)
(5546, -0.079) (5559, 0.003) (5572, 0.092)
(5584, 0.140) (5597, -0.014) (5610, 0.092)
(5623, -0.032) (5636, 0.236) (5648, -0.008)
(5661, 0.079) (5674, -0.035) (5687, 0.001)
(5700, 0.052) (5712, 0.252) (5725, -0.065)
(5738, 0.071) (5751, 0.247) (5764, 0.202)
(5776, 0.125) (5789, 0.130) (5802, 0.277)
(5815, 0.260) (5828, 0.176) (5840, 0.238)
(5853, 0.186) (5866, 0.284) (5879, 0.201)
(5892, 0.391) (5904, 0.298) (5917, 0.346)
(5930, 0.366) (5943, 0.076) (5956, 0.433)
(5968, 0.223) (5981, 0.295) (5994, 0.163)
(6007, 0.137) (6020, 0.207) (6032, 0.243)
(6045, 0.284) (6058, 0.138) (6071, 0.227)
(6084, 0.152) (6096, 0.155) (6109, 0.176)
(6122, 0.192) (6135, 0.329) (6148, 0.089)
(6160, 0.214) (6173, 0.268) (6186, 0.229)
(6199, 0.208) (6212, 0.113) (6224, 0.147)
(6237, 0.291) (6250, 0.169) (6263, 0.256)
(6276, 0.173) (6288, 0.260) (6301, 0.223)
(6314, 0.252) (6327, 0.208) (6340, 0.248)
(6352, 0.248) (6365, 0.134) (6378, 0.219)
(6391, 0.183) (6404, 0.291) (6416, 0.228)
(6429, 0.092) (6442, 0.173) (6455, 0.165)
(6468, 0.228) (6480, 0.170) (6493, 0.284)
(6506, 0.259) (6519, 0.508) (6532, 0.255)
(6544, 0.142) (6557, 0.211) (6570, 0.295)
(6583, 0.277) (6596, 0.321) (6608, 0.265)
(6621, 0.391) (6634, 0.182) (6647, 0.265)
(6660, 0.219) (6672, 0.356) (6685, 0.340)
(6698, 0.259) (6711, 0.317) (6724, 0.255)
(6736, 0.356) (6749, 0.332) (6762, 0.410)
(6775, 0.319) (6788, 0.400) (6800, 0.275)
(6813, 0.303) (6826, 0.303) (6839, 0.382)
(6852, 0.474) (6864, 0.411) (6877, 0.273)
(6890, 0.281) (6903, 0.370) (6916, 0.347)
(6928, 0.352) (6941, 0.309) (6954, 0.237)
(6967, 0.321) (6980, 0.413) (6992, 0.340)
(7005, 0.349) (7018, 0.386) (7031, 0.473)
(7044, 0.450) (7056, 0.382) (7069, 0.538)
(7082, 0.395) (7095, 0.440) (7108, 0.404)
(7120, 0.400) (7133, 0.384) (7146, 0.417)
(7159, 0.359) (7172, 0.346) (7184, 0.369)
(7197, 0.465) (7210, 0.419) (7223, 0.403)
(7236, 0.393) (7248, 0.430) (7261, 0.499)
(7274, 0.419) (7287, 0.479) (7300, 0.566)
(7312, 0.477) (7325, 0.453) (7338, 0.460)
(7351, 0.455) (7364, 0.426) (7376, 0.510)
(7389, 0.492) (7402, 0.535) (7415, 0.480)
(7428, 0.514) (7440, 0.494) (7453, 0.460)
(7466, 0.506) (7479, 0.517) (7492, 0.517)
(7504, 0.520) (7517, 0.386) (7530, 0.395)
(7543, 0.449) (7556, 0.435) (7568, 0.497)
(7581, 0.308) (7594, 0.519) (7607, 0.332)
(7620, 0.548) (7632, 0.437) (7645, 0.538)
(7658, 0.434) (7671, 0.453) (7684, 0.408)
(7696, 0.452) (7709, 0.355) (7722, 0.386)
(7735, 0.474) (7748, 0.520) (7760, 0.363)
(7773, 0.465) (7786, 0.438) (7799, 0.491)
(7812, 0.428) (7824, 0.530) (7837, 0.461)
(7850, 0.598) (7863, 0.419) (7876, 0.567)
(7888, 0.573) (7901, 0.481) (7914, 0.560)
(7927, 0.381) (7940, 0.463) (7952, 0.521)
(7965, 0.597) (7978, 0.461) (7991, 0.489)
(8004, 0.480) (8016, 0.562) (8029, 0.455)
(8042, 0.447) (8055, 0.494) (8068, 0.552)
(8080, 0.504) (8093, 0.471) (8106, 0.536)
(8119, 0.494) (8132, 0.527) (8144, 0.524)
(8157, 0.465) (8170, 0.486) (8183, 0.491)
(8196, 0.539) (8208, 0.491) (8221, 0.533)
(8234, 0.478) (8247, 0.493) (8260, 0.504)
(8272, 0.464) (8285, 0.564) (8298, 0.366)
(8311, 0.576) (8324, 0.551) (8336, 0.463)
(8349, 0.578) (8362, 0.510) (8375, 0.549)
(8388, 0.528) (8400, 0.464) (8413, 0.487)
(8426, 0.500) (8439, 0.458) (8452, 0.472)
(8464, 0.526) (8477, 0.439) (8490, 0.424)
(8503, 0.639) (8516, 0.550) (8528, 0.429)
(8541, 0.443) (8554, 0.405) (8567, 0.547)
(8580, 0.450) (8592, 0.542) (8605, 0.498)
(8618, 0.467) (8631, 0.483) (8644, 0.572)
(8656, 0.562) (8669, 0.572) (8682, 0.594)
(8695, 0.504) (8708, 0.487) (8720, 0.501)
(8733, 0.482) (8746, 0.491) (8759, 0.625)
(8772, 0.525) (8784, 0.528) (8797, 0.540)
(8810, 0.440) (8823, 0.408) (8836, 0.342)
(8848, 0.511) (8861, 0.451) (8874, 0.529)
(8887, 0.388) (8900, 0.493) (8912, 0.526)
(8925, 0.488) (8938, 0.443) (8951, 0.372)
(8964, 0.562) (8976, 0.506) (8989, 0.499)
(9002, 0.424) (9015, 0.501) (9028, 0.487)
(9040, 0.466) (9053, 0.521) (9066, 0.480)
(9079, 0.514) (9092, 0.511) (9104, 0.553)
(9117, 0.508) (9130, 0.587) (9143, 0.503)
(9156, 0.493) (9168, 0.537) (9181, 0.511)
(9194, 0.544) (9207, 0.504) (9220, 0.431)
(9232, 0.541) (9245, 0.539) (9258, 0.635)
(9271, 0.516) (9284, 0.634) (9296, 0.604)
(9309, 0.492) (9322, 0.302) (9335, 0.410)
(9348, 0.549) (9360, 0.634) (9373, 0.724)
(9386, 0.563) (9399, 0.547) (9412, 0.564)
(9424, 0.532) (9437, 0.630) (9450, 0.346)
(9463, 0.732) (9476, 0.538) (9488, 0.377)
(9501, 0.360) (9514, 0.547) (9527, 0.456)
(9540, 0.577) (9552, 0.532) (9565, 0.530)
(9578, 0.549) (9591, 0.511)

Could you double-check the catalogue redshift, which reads 0.750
